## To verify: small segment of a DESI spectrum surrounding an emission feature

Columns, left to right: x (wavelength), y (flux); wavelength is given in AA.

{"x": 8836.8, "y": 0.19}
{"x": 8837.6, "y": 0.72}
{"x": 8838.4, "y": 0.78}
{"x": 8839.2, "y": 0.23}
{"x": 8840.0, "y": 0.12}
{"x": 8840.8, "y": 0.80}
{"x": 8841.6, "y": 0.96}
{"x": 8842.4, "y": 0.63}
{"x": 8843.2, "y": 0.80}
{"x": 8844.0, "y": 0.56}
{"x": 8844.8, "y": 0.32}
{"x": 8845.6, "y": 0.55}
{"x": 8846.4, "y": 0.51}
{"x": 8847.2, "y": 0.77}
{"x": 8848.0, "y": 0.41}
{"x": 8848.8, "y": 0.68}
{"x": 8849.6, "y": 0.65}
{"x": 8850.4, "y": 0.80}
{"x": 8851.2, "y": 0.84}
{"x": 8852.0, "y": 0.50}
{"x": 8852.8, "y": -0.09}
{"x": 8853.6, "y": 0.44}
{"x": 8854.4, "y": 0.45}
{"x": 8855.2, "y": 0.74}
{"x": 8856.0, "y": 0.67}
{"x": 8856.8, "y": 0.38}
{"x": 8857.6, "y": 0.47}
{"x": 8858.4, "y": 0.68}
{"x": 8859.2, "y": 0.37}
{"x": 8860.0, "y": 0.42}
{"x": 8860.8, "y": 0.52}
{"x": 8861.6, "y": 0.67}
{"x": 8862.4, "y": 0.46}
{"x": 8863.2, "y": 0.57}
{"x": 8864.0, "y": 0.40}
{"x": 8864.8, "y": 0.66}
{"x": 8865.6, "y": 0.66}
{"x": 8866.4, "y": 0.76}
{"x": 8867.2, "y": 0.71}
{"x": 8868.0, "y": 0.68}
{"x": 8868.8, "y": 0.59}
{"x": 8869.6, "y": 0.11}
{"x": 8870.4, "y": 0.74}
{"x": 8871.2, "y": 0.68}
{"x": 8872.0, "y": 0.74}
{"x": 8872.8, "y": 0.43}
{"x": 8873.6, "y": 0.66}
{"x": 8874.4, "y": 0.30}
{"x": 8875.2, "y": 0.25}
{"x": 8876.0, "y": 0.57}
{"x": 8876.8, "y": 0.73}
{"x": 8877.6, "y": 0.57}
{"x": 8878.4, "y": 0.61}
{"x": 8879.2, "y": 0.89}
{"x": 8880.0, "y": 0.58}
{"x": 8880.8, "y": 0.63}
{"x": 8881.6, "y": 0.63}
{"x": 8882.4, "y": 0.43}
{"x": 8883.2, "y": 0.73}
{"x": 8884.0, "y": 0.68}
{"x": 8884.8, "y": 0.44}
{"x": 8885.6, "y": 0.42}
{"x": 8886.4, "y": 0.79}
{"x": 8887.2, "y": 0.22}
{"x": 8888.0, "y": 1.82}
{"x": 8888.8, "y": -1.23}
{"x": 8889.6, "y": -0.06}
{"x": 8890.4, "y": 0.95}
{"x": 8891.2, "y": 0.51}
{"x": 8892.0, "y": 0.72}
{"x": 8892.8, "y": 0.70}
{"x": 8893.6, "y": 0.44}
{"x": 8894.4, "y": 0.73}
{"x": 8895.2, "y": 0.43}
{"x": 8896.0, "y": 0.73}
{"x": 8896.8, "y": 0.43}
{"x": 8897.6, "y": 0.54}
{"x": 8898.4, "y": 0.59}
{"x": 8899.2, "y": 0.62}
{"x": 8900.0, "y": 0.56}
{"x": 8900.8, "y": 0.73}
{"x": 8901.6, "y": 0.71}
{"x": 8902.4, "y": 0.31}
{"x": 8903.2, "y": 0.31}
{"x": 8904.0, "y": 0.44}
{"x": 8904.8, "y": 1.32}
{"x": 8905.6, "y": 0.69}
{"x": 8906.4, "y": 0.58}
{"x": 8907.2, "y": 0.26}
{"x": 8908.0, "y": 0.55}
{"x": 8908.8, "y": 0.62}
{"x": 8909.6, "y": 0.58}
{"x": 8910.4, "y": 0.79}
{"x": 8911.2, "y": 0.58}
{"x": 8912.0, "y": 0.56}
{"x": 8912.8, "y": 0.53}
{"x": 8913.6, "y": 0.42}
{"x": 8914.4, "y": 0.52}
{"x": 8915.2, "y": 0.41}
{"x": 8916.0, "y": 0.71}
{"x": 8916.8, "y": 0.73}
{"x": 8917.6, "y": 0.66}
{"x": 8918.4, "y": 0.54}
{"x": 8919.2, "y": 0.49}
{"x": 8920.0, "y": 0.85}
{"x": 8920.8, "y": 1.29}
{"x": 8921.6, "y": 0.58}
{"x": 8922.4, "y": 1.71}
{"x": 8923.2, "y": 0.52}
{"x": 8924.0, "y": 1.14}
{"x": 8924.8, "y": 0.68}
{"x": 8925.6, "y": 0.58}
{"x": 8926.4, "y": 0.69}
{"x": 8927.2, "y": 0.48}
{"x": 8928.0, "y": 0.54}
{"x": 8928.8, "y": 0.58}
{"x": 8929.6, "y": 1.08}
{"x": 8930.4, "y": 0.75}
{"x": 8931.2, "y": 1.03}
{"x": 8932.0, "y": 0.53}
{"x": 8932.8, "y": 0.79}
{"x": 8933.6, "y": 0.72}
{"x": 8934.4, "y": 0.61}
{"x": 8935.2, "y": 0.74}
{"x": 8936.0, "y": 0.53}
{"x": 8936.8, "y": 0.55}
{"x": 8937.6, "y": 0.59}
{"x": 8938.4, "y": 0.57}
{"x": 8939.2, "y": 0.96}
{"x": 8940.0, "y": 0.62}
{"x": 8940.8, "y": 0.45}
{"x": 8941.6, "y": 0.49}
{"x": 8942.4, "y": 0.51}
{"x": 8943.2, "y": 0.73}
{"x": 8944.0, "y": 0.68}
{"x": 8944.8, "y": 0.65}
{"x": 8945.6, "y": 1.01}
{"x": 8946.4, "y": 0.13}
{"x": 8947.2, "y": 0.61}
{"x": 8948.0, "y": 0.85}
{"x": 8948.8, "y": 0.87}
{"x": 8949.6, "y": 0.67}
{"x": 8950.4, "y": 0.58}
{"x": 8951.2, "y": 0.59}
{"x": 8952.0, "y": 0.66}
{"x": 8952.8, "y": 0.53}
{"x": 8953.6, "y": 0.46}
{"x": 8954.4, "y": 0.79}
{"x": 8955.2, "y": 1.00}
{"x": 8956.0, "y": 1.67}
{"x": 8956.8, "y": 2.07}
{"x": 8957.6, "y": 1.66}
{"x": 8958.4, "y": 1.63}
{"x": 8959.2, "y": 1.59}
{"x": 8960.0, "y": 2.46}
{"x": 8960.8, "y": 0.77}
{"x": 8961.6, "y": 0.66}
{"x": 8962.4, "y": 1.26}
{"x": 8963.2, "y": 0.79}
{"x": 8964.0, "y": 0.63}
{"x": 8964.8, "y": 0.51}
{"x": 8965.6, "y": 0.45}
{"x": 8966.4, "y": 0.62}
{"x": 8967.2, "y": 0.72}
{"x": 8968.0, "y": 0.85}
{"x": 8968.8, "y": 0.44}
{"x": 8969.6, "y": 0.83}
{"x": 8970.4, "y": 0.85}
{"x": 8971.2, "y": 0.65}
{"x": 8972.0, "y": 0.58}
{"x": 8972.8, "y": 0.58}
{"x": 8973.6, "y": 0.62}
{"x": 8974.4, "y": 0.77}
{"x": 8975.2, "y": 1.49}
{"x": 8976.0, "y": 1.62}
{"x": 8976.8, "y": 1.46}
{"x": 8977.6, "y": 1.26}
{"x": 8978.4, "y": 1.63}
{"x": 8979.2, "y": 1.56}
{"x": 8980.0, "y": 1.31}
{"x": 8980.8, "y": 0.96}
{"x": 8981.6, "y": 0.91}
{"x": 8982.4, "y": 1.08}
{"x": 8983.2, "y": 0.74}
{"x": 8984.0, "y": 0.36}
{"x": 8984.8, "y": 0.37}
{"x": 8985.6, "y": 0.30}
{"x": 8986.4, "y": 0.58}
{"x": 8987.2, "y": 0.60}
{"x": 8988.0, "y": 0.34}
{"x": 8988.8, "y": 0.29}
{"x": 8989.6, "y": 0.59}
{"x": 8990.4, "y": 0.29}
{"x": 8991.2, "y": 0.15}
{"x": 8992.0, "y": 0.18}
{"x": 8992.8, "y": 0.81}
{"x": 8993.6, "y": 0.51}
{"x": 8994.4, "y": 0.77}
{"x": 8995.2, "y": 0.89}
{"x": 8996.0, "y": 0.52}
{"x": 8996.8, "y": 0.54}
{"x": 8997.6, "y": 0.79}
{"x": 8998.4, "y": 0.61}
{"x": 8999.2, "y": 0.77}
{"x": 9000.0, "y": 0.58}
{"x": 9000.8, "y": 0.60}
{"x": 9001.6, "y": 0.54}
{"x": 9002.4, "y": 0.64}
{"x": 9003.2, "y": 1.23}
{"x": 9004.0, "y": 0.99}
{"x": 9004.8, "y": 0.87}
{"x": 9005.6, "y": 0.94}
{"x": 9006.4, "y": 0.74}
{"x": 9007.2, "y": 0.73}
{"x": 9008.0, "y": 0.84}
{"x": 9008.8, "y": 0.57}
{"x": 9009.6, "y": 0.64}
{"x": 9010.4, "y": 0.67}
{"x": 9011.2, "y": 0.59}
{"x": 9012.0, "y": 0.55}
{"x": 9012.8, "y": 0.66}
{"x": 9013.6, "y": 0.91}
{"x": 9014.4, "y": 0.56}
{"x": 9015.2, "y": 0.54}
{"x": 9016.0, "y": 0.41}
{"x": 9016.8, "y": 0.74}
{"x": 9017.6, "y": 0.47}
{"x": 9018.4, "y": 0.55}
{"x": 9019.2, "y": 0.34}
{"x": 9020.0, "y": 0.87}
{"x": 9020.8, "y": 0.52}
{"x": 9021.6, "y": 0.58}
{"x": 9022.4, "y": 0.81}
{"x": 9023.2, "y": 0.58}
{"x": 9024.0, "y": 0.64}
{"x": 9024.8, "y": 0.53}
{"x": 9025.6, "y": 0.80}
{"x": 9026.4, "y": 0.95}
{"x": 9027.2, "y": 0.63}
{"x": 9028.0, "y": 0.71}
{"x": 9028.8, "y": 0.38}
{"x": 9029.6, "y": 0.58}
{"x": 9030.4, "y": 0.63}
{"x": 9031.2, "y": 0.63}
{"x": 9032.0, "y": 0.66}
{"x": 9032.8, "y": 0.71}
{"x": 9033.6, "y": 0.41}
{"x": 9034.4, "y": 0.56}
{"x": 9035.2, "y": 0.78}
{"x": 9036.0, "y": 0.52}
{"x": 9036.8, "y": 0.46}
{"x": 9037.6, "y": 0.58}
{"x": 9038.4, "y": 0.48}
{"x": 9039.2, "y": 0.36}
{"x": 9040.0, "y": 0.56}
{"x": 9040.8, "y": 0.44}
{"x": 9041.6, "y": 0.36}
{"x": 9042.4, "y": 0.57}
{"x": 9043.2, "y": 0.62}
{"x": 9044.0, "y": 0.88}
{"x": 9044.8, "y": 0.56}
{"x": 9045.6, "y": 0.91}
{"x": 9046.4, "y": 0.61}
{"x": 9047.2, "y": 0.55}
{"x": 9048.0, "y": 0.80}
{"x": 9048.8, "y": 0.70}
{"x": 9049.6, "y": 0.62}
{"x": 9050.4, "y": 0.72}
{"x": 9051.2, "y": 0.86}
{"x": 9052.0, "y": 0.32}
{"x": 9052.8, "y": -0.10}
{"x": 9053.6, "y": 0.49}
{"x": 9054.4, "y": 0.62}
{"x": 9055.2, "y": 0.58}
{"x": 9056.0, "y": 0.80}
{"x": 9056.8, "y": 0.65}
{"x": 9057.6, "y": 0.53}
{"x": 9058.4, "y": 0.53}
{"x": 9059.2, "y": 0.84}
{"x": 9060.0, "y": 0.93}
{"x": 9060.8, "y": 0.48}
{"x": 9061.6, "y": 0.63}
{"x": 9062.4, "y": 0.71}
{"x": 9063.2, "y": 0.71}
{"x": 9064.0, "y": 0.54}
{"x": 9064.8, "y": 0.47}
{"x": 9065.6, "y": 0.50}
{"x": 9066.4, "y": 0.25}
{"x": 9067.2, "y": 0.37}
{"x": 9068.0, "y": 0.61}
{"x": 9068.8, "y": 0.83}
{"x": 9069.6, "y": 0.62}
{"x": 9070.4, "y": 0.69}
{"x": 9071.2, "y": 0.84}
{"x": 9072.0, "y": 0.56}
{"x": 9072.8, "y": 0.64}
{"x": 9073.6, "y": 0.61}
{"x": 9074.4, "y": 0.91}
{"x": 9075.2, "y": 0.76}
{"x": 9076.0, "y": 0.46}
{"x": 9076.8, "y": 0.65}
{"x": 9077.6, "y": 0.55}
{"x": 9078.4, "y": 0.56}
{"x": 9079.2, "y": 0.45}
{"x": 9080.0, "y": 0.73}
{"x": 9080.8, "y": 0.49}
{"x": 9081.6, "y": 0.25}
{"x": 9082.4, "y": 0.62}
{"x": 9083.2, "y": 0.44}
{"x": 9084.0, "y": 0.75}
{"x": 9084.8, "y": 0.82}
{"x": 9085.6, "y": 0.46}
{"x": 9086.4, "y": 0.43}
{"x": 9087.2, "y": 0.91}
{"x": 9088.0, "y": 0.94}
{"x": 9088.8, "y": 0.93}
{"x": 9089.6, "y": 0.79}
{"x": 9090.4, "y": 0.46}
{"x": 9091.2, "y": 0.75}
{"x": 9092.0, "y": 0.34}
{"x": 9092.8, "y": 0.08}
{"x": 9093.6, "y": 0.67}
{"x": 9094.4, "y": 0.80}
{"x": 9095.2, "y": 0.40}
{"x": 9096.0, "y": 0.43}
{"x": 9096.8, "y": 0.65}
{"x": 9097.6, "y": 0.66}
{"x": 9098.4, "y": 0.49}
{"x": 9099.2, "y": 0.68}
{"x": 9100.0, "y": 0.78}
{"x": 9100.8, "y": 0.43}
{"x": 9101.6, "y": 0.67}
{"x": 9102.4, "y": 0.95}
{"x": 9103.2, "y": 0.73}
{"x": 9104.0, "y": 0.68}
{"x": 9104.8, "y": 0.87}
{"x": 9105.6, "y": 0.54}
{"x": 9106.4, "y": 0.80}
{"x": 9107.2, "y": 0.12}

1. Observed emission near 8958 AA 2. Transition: [S II] 6716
